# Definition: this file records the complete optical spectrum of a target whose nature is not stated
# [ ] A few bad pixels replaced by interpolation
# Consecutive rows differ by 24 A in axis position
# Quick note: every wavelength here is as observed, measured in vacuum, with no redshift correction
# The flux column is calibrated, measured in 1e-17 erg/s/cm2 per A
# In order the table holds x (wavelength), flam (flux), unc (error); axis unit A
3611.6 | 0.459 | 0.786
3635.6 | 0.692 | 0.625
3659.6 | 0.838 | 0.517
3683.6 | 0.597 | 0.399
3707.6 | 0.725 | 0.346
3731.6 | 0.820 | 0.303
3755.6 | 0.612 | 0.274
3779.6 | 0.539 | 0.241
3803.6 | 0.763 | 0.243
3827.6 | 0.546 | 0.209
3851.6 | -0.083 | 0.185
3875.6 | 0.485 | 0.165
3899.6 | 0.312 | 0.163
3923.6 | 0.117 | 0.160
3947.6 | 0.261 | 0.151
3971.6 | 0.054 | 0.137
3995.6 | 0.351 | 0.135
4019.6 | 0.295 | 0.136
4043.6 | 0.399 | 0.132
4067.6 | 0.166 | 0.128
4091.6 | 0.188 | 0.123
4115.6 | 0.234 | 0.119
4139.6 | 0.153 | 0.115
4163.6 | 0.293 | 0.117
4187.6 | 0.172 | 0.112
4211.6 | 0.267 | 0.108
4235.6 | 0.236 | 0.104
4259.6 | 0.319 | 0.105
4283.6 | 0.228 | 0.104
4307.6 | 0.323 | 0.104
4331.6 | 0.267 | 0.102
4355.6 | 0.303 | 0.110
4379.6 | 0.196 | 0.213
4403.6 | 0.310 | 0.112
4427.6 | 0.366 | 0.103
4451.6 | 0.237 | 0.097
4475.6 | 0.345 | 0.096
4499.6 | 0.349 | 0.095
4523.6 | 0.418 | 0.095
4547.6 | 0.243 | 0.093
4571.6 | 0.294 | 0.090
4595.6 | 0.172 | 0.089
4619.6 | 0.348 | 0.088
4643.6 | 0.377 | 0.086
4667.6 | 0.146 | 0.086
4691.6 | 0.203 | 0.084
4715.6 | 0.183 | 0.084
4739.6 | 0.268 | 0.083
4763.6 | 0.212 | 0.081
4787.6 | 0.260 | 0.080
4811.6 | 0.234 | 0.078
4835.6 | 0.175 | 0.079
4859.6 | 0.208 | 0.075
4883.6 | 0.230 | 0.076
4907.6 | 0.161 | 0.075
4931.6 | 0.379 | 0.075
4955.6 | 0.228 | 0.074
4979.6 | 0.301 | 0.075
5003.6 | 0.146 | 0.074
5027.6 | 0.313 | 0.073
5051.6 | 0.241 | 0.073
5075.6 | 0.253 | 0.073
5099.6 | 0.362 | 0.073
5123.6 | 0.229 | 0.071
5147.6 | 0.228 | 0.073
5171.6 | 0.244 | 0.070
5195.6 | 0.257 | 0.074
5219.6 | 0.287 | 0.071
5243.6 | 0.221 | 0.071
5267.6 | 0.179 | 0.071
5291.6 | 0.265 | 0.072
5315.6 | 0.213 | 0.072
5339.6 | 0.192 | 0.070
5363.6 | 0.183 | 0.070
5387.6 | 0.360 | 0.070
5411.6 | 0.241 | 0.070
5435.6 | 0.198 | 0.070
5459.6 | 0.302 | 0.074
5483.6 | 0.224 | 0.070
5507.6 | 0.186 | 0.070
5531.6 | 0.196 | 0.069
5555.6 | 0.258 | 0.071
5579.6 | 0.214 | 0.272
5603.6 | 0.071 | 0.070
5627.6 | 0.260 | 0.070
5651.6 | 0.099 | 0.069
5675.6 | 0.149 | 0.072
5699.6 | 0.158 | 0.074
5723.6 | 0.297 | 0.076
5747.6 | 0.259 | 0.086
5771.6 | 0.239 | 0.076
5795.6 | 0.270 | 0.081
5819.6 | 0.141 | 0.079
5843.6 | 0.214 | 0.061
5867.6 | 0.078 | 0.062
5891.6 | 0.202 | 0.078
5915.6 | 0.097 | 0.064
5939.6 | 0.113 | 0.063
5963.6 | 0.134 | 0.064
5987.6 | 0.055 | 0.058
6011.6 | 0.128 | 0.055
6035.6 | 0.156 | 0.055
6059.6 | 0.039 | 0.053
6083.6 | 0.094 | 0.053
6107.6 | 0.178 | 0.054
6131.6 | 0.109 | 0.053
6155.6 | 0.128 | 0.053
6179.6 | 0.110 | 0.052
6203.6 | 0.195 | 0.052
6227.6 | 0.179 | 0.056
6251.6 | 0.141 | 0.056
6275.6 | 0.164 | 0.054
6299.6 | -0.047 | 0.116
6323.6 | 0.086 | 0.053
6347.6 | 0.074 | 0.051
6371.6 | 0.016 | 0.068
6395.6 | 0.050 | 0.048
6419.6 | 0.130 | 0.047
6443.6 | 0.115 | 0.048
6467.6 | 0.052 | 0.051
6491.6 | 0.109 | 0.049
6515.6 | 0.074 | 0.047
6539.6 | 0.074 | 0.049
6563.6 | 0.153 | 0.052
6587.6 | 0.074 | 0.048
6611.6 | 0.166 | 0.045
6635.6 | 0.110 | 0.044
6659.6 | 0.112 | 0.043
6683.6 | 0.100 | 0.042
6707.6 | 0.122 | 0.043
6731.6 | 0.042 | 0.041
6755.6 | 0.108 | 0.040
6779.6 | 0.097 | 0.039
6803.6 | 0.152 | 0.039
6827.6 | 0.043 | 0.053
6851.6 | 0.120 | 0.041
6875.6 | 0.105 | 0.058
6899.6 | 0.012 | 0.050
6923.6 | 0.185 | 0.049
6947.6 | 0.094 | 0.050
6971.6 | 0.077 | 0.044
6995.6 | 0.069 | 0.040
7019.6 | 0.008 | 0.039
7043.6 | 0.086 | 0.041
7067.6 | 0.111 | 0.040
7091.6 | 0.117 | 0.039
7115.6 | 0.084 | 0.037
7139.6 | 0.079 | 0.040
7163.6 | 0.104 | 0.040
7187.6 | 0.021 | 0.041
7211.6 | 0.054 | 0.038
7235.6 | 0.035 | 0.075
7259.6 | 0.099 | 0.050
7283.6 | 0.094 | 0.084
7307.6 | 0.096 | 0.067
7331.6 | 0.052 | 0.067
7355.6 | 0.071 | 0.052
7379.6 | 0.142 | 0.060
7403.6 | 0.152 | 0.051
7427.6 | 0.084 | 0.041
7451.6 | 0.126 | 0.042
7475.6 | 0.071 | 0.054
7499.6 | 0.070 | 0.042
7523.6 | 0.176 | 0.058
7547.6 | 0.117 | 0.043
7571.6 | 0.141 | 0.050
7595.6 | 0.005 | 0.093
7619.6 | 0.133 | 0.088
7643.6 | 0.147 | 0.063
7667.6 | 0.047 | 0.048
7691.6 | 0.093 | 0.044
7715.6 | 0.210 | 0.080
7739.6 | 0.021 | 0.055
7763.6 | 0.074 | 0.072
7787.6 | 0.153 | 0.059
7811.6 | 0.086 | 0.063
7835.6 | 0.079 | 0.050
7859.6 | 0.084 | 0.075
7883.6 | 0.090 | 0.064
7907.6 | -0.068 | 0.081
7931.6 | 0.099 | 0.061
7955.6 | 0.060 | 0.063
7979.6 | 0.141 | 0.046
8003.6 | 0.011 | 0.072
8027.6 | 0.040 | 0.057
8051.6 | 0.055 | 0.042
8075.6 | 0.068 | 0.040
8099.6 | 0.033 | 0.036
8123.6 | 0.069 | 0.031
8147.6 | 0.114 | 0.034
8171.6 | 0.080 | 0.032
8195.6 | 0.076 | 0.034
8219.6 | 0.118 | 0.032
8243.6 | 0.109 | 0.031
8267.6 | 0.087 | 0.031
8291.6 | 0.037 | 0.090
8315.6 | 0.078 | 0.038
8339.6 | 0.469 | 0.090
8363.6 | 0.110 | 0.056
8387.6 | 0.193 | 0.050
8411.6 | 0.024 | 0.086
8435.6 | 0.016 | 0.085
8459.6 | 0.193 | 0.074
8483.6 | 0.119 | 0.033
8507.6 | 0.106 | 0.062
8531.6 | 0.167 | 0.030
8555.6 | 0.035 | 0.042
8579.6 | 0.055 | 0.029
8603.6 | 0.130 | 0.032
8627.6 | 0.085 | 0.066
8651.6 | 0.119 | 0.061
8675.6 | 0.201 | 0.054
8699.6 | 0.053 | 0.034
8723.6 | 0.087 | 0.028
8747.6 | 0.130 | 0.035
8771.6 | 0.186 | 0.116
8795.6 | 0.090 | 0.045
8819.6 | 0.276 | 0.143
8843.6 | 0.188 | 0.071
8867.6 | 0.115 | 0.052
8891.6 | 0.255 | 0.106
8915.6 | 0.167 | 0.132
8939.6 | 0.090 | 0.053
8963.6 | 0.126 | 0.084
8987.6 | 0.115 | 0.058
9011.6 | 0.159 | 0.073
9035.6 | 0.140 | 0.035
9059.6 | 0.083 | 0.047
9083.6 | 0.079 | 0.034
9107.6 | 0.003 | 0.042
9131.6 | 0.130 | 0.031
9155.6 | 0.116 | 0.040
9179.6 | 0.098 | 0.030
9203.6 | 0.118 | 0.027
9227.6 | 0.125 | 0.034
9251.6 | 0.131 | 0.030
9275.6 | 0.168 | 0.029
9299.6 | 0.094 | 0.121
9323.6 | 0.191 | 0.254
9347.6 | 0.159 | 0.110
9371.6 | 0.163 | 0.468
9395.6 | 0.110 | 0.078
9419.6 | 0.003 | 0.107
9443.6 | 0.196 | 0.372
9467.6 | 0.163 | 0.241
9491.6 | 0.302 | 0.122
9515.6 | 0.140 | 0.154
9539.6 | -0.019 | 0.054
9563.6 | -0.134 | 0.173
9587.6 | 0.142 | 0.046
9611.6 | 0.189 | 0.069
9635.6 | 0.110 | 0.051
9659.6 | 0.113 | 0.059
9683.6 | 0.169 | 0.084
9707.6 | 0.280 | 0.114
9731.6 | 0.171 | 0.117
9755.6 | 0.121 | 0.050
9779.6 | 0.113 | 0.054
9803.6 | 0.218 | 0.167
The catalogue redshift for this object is 1.24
